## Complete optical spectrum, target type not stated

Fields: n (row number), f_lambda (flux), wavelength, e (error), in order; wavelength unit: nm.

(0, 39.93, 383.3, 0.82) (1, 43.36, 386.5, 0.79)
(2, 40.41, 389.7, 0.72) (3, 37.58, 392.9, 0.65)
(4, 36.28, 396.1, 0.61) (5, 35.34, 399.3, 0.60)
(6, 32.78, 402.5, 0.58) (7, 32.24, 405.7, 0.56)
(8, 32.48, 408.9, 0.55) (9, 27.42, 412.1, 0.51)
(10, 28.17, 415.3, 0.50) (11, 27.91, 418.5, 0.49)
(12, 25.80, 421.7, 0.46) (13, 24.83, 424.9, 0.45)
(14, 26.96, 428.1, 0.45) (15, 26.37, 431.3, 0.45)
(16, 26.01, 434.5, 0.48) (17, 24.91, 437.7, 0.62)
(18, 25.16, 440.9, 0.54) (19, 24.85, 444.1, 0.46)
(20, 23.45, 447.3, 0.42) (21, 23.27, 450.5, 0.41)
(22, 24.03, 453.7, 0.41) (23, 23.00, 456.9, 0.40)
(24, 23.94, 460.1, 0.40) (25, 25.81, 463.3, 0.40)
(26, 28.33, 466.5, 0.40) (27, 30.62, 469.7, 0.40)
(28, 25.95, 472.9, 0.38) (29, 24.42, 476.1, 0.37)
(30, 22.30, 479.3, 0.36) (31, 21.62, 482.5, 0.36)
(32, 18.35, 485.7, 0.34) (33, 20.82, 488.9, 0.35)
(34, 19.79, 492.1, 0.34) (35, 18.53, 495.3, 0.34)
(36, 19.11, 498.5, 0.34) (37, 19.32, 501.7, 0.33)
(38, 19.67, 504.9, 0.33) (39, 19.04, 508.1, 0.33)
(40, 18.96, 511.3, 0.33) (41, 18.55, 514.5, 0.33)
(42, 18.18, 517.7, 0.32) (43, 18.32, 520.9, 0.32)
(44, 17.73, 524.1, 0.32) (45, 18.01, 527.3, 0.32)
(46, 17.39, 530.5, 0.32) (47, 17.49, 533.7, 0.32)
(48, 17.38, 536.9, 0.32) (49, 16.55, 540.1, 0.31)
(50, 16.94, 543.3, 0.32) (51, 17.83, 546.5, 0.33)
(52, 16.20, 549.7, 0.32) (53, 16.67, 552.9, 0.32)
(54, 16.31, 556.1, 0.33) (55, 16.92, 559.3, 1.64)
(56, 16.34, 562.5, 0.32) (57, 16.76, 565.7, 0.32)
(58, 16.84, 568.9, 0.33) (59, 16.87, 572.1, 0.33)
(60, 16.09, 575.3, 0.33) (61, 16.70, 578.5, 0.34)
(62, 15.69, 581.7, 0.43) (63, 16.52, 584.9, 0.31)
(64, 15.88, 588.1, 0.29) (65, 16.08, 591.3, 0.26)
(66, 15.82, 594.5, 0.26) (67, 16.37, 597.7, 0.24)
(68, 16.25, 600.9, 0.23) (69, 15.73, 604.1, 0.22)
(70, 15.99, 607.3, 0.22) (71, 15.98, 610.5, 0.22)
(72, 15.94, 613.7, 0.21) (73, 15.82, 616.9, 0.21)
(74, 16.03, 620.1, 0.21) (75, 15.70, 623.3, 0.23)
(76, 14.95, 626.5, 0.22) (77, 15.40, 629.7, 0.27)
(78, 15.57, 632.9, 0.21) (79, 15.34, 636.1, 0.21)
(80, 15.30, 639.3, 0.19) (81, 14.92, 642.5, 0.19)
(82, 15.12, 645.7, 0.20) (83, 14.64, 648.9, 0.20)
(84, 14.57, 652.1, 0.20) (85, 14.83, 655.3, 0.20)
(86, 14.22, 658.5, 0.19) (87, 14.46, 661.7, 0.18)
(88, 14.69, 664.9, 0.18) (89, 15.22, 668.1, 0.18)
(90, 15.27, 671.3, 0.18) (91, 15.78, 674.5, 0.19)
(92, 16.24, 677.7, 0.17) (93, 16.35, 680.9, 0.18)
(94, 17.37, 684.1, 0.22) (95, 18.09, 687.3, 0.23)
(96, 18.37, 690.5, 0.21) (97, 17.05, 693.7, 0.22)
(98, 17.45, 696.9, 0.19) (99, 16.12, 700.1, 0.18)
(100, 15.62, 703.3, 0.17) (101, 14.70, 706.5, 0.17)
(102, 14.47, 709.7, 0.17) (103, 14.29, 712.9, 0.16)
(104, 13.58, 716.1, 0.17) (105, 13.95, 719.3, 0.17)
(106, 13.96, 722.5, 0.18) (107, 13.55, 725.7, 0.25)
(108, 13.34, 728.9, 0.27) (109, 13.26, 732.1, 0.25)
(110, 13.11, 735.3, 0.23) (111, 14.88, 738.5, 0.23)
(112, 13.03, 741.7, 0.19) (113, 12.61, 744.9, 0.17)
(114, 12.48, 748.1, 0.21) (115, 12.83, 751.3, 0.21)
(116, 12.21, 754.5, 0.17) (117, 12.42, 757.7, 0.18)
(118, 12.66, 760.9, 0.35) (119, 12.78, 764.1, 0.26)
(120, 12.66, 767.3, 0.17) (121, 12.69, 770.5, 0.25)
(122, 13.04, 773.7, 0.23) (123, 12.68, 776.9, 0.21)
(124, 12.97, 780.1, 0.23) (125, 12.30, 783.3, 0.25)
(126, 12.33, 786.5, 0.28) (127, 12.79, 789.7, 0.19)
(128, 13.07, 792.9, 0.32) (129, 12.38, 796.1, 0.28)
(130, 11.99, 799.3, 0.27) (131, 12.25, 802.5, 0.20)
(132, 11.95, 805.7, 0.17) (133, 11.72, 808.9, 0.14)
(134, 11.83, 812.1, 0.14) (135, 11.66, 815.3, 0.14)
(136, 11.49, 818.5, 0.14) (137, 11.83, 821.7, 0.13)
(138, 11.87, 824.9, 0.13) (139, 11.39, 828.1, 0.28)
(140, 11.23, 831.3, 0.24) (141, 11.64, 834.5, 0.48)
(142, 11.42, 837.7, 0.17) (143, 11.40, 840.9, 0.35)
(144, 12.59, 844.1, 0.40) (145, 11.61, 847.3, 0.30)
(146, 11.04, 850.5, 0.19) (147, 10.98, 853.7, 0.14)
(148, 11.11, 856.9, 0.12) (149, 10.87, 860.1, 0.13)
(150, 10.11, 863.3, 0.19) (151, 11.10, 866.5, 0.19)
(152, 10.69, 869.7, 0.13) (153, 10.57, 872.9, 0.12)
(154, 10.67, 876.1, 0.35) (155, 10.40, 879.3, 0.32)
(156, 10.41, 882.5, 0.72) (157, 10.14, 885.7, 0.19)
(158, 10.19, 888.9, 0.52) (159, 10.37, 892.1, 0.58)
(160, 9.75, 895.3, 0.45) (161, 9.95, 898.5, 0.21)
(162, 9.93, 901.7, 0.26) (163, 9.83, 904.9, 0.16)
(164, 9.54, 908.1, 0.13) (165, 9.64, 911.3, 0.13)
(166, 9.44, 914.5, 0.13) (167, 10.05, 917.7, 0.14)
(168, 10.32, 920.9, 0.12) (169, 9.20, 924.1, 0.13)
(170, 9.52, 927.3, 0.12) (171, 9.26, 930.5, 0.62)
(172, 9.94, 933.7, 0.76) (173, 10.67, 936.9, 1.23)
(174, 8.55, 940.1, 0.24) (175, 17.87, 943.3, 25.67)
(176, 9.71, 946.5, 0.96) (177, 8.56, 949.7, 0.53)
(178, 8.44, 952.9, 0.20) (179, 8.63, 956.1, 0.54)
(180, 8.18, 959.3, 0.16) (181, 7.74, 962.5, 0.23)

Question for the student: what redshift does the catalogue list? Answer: 1.467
